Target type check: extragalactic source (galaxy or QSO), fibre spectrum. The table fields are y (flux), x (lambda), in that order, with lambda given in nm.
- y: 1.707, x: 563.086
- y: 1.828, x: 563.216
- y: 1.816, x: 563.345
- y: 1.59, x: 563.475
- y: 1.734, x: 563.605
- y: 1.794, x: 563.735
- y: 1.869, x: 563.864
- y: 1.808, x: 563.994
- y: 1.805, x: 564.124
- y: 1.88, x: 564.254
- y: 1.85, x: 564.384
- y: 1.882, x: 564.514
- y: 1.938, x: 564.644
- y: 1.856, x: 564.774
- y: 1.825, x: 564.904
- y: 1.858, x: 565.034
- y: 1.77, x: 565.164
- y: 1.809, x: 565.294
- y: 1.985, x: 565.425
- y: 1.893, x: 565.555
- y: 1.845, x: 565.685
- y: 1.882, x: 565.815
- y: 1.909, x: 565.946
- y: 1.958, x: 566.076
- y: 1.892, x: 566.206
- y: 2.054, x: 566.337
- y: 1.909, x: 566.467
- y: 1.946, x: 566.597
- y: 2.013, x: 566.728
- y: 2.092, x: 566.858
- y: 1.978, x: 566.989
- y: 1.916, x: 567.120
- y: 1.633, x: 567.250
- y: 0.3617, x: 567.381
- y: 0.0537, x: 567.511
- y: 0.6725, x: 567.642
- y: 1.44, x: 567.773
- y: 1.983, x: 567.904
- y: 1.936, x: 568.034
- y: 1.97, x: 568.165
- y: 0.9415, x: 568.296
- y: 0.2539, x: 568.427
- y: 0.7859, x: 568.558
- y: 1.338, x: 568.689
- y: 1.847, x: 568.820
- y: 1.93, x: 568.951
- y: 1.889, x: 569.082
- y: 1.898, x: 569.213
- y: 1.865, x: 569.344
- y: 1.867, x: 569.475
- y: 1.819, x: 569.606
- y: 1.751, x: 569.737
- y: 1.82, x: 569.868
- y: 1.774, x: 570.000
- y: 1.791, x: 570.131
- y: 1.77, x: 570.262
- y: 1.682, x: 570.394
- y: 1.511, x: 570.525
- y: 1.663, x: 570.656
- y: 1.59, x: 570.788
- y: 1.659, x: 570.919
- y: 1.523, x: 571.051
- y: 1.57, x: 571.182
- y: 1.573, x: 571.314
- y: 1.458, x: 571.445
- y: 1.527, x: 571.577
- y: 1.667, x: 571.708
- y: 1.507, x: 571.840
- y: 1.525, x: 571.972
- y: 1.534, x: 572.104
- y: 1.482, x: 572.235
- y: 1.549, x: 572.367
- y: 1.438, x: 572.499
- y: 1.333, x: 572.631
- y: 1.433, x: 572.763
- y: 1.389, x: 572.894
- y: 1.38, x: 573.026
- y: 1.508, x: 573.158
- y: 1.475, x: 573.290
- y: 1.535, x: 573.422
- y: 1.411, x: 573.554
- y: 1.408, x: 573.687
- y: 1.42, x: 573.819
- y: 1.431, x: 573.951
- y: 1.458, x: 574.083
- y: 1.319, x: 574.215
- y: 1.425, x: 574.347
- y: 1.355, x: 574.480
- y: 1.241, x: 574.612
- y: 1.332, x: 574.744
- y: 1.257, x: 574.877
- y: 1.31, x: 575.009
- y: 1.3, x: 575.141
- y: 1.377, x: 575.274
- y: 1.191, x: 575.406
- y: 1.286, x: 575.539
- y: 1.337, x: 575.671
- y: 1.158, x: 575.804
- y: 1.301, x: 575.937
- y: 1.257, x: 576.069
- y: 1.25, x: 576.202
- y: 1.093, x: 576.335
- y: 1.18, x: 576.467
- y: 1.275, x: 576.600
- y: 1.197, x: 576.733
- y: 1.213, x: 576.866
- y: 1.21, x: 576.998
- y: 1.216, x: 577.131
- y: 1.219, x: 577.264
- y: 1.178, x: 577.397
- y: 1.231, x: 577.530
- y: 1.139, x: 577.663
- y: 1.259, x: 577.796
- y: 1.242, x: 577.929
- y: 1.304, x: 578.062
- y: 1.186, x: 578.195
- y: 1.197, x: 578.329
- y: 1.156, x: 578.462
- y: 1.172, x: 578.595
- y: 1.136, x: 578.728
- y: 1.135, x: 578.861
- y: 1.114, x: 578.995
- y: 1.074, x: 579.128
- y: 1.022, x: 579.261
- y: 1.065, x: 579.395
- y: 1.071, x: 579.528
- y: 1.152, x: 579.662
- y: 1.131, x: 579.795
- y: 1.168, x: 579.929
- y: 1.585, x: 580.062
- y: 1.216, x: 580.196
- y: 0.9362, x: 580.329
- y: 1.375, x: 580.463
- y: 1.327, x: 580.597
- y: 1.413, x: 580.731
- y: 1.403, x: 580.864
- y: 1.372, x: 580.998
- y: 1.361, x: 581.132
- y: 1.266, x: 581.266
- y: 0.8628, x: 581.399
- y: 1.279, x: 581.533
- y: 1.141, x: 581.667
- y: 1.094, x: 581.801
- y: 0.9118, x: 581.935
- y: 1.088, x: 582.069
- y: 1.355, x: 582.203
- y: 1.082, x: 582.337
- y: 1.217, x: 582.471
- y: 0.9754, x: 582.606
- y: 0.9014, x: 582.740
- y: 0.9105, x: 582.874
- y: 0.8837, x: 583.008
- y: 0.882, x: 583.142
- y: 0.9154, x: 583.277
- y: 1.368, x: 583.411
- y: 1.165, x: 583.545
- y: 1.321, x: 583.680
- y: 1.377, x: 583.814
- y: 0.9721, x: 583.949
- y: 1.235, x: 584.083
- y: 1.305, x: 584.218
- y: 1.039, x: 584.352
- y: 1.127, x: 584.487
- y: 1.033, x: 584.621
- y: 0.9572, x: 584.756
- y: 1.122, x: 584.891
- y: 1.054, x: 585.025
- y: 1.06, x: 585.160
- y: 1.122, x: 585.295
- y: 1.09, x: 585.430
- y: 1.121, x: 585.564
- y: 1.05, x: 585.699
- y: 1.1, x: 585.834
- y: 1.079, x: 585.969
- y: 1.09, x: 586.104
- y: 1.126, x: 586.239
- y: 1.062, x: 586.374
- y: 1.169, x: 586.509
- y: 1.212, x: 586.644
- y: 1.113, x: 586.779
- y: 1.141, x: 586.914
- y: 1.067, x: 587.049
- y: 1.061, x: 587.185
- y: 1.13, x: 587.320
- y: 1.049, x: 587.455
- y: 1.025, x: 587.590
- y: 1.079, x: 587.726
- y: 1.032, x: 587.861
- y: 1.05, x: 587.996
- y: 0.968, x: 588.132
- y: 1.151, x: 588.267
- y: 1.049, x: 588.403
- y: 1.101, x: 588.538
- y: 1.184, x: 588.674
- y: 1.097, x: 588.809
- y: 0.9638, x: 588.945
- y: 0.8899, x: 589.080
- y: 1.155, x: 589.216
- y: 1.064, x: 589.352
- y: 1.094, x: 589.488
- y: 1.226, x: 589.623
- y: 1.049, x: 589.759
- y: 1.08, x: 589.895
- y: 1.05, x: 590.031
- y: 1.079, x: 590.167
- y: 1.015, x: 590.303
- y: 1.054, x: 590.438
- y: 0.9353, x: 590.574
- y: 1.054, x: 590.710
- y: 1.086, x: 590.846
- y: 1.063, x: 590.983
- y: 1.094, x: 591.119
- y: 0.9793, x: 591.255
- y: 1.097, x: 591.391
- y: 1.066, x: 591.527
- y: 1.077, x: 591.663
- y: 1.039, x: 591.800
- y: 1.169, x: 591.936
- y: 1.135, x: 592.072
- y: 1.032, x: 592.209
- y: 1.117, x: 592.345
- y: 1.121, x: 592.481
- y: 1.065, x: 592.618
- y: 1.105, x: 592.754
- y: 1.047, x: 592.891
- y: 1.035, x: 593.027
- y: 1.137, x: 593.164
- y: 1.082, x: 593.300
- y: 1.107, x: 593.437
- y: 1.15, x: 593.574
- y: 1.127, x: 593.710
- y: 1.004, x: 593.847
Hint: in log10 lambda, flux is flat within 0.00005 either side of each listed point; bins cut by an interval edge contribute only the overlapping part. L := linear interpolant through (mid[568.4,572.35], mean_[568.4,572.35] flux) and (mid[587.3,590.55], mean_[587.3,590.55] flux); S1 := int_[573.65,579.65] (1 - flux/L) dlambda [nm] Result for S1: 0.80 nm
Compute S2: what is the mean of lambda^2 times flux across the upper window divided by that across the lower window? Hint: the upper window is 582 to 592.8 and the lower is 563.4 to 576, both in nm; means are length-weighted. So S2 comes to 0.7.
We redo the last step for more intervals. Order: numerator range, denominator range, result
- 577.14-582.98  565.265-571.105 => 0.74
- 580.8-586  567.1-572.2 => 0.77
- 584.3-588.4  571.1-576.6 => 0.81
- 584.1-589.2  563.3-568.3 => 0.67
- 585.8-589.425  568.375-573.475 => 0.73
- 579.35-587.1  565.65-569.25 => 0.76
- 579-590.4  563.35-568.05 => 0.69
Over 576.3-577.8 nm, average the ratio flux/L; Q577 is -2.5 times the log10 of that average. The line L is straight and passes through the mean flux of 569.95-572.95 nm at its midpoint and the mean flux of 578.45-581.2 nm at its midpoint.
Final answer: 0.11 mag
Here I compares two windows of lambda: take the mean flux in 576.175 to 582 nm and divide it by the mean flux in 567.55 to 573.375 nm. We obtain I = 0.77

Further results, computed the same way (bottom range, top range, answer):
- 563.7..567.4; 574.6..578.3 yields 0.67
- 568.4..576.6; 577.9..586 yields 0.78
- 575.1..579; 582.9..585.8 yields 0.90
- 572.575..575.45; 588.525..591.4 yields 0.77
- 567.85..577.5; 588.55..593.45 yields 0.74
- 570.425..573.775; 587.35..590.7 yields 0.70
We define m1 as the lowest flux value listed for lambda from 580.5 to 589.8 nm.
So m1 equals 0.8628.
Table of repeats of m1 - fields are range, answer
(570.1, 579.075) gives 1.093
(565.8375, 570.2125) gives 0.0537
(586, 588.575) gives 0.968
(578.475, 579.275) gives 1.022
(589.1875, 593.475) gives 0.9353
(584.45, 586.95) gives 0.9572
